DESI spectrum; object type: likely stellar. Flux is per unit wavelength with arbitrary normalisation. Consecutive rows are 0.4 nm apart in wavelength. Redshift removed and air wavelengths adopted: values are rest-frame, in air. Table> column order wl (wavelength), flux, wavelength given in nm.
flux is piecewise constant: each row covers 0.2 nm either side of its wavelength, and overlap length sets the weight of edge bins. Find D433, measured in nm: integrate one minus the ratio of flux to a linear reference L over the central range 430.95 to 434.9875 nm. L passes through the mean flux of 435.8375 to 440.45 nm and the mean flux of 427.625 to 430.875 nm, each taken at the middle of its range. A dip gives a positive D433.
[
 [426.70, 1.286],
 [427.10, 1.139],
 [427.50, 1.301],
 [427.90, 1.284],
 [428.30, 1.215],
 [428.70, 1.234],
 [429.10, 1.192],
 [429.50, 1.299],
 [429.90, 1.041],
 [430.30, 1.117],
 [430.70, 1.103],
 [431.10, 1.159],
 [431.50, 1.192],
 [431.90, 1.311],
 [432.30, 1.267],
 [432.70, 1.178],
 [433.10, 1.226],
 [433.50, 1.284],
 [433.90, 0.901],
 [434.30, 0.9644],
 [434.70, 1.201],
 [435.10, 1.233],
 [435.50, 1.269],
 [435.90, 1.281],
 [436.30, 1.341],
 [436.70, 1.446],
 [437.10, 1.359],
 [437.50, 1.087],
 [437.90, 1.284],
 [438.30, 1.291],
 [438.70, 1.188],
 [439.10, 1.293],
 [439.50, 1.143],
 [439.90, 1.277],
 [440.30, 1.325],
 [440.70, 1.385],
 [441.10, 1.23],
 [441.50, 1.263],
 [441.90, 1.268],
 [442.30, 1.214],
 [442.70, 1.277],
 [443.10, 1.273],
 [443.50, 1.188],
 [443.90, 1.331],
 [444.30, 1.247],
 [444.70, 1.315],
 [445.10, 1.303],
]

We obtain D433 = 0.18 nm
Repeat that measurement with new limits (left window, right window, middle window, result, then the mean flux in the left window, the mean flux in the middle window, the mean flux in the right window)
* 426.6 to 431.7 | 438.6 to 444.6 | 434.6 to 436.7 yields -0.09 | 1.2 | 1.29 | 1.26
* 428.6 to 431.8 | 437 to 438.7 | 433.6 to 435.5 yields 0.16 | 1.17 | 1.11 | 1.24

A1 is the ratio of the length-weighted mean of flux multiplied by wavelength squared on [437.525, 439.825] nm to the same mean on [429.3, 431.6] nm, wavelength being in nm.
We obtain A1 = 1.11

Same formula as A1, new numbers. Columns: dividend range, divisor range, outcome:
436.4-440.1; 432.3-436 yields 1.10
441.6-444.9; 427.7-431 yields 1.14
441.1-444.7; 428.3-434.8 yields 1.14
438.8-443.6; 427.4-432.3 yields 1.10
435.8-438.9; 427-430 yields 1.10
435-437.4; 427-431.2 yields 1.14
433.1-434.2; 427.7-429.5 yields 0.91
